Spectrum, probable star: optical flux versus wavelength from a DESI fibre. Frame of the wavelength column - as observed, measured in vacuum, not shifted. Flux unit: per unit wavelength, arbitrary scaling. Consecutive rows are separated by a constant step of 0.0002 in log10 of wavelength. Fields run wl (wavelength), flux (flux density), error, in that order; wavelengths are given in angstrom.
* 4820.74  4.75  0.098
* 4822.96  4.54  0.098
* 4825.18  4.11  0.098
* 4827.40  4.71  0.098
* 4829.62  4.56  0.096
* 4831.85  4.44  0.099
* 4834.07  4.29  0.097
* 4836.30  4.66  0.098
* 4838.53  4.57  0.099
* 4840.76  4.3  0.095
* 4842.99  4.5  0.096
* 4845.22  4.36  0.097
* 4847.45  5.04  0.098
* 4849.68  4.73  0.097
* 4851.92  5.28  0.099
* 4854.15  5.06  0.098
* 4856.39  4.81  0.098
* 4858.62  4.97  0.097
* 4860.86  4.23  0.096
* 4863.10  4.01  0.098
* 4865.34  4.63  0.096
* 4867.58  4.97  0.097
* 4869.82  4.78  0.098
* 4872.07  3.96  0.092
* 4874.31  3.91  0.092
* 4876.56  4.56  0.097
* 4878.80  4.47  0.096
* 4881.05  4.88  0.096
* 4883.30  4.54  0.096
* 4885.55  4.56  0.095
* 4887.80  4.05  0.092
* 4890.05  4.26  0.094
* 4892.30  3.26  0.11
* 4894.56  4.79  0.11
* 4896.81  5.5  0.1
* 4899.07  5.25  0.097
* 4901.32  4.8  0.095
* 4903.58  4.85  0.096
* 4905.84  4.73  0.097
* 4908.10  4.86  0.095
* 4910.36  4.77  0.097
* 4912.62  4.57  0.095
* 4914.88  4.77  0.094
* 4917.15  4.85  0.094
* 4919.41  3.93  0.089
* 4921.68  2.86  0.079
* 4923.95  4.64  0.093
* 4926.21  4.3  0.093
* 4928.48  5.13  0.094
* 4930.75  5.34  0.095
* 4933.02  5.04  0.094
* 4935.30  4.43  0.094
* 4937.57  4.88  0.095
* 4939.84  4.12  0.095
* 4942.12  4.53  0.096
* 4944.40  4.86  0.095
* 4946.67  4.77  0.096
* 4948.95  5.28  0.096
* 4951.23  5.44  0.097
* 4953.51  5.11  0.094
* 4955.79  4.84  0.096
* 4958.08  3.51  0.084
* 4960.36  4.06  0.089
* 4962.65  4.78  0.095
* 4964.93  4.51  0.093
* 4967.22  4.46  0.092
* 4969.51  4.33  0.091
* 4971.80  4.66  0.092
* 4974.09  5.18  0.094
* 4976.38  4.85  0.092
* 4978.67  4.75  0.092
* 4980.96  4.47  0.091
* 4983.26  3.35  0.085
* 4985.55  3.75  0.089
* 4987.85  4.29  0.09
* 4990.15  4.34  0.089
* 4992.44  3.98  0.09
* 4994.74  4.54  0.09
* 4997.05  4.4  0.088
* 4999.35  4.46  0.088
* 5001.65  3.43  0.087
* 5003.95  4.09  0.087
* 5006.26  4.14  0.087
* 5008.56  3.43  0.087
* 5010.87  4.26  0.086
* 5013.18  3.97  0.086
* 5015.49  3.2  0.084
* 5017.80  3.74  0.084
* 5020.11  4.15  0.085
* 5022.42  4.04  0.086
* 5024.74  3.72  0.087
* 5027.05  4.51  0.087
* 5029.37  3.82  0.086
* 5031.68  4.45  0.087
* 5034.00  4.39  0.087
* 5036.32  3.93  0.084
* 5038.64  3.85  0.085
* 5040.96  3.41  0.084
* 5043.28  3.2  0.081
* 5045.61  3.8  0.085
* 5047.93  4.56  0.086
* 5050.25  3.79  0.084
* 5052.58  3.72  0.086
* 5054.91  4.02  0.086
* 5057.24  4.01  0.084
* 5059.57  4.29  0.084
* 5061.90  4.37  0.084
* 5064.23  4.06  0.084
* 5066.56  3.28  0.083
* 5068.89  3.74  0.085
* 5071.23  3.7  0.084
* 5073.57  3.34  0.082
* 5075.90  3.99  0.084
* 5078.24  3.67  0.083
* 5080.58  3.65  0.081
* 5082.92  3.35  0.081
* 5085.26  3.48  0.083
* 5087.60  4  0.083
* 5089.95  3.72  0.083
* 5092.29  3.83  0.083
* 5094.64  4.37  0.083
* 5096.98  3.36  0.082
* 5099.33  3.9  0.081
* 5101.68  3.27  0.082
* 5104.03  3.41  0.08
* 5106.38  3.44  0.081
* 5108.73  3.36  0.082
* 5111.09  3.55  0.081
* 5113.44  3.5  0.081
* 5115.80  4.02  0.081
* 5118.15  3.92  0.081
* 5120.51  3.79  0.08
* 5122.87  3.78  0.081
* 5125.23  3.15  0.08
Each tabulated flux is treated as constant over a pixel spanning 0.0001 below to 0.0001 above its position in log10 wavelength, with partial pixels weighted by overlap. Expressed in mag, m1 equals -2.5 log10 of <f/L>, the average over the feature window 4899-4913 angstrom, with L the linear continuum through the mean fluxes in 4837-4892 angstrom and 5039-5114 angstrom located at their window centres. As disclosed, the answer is -0.103 mag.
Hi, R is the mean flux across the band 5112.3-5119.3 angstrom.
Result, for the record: 3.82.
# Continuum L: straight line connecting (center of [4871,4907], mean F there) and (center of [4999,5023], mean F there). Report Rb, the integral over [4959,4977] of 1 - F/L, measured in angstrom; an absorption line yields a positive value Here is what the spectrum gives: -2.09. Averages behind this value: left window 4.52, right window 3.88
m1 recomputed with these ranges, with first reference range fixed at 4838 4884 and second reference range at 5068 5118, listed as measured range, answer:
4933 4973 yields -0.10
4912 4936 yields -0.05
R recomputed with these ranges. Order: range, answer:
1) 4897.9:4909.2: 4.9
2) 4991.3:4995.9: 4.25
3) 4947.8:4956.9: 5.17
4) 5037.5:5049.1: 3.77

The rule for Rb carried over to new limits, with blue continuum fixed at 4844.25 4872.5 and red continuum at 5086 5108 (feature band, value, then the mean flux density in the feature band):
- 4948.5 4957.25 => -1.63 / 5.1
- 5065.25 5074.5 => 0.67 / 3.53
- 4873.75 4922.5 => 0.12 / 4.52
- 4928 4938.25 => -1.34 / 4.96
